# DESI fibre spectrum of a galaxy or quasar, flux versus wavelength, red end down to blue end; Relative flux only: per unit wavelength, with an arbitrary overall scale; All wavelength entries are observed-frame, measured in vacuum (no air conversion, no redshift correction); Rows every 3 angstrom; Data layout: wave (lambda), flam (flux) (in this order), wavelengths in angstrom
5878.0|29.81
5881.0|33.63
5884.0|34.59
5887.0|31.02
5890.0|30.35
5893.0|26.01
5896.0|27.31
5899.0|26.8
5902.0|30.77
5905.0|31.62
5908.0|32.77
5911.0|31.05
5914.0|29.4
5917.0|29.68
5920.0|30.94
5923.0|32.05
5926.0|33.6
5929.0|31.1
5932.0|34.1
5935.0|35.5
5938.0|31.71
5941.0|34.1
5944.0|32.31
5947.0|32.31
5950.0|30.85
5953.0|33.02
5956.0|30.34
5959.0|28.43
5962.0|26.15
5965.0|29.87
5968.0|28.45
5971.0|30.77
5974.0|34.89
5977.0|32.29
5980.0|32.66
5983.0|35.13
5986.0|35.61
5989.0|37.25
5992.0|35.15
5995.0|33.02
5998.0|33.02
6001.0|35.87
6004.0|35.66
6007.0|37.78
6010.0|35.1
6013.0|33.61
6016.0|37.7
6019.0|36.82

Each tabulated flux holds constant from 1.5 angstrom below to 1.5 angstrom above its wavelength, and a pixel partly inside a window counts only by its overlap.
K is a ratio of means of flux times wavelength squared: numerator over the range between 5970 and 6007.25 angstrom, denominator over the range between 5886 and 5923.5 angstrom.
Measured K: 1.19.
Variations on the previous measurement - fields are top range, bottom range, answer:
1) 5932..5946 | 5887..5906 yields 1.17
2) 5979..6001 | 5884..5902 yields 1.23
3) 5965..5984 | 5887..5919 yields 1.11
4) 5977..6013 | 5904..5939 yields 1.12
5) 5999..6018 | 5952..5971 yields 1.24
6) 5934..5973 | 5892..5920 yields 1.06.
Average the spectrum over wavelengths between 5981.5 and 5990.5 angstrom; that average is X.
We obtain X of 36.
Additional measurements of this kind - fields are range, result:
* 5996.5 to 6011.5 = 35.5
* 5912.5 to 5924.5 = 30.5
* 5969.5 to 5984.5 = 33.1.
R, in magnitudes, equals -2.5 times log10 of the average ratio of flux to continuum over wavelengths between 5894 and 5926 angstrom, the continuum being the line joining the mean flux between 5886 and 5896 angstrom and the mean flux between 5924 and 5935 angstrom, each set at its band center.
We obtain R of 0.02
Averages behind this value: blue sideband 28.8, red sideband 33.2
